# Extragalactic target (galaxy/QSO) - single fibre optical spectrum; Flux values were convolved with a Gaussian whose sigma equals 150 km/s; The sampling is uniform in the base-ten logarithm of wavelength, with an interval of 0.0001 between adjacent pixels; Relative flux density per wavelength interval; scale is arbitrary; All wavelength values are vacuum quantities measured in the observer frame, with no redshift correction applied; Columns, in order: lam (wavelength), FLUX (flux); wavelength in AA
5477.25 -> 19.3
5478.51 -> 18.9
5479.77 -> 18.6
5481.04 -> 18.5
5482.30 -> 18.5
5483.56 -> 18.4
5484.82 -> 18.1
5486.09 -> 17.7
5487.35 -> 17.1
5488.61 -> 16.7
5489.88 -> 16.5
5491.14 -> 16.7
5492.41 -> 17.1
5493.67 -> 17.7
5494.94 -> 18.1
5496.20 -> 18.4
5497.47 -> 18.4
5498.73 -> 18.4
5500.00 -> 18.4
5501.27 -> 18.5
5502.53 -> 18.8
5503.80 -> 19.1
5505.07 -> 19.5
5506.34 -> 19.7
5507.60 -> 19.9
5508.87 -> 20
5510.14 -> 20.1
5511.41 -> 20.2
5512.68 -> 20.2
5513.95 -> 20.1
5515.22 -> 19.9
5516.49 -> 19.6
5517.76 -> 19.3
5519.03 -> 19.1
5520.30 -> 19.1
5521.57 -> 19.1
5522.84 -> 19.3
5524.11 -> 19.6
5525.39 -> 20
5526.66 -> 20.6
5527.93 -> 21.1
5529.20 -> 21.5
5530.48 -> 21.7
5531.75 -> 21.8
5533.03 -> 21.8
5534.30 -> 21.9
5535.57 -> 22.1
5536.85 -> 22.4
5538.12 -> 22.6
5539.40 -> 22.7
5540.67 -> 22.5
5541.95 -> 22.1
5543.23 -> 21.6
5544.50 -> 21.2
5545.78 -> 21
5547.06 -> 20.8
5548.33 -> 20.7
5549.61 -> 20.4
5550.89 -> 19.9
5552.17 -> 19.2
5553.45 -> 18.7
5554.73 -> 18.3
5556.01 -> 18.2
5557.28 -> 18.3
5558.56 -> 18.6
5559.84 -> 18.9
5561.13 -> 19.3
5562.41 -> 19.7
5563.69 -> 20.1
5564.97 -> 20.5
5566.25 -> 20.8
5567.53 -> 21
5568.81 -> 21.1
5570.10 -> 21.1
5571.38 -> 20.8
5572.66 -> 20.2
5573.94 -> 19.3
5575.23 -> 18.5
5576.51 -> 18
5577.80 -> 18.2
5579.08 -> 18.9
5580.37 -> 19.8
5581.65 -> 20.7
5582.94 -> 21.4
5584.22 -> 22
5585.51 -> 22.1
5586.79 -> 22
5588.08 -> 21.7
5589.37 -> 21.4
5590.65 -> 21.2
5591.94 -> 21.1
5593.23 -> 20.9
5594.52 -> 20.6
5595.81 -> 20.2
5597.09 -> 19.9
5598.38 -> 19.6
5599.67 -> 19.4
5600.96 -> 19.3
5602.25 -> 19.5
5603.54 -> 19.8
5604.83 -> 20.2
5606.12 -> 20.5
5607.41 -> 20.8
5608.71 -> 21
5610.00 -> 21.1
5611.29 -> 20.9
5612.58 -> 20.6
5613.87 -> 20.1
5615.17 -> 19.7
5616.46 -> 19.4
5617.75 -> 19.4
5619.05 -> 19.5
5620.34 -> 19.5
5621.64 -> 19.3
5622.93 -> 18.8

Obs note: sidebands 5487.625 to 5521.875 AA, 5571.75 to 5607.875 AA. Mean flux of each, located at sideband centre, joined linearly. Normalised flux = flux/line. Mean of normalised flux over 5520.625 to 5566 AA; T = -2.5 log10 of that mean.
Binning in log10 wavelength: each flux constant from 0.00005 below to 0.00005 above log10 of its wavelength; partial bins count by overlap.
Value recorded -0.06 mag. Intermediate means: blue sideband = 18.8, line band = 20.5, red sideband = 20.3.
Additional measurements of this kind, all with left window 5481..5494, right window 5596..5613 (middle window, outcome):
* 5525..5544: -0.17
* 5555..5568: -0.02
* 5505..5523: -0.09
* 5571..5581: 0.02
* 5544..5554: -0.07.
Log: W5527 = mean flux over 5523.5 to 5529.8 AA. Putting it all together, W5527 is 20.6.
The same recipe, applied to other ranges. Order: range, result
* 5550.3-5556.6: 18.8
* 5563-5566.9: 20.5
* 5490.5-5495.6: 17.4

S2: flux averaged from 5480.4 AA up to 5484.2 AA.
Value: 18.5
